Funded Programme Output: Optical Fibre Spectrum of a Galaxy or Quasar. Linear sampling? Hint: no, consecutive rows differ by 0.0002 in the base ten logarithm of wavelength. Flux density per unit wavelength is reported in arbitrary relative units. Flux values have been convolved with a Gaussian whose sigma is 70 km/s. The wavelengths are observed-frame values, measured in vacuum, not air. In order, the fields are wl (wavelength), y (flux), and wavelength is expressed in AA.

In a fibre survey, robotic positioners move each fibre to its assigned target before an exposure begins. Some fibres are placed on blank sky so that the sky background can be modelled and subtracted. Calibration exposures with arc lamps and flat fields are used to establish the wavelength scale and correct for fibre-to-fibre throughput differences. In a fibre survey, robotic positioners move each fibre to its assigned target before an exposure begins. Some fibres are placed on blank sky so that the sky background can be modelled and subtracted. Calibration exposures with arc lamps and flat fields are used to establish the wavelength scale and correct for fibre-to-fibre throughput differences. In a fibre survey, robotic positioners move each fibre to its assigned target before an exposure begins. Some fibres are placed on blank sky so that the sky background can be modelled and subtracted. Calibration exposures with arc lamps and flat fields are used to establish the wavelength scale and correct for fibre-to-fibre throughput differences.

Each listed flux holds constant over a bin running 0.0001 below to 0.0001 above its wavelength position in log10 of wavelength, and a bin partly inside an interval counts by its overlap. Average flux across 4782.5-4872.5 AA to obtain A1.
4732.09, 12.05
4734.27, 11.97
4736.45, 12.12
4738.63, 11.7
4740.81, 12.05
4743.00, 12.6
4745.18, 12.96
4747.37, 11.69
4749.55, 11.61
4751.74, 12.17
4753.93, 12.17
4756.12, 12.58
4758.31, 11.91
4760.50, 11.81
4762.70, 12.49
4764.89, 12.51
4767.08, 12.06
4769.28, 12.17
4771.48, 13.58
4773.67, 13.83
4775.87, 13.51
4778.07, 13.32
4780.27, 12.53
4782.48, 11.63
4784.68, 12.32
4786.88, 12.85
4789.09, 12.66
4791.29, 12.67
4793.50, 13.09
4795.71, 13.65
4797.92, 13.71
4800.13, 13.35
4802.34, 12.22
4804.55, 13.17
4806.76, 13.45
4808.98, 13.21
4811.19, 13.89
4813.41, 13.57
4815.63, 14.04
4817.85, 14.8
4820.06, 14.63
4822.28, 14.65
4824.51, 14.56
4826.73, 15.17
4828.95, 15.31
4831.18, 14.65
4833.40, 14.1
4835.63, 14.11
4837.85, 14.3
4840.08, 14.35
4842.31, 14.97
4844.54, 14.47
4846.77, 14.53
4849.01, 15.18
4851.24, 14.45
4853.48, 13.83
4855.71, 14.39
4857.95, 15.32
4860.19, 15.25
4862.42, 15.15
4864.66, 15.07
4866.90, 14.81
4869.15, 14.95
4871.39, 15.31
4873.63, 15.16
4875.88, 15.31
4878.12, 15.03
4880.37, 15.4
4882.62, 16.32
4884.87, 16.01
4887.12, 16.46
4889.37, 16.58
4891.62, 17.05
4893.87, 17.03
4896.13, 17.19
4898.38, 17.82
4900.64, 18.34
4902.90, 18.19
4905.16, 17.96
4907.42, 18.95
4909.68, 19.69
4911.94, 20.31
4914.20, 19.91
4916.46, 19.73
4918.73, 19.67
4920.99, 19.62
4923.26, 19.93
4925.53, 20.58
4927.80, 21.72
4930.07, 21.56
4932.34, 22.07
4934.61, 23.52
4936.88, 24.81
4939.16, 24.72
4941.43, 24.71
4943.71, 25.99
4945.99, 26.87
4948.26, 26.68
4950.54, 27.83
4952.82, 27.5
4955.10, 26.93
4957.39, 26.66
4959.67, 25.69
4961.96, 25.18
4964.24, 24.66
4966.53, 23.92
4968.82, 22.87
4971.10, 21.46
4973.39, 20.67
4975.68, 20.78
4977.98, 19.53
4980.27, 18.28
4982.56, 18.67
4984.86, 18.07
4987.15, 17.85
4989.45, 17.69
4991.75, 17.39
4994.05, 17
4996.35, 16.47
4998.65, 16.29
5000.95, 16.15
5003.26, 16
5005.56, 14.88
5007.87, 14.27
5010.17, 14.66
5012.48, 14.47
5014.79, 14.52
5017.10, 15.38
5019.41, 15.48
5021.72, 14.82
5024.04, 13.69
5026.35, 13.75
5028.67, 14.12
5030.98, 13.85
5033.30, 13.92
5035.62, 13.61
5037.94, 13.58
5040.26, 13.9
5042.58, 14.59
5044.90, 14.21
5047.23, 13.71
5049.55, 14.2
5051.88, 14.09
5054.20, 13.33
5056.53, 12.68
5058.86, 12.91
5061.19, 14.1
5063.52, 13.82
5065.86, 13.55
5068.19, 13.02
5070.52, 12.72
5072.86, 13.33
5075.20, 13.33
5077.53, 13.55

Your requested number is 14.1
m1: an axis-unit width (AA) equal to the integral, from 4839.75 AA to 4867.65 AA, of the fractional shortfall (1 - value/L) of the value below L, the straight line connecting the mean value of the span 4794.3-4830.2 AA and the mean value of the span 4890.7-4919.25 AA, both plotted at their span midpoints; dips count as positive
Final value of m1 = 2.2 AA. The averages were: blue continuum 14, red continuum 18.6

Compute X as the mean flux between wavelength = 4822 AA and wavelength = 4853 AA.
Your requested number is 14.6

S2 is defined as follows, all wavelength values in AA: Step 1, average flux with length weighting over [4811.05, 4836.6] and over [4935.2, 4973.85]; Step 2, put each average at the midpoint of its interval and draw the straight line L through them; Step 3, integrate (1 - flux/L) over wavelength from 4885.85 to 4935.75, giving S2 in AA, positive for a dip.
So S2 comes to 5.5 AA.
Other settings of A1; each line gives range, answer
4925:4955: 24.7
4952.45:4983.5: 23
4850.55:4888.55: 15.2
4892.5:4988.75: 21.7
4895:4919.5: 18.9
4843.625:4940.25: 17.7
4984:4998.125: 17.4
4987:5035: 15.3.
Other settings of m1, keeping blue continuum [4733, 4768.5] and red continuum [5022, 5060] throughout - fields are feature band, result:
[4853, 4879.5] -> -4.5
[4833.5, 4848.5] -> -2.1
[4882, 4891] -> -2.4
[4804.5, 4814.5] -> -0.8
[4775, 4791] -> -0.4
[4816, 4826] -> -1.7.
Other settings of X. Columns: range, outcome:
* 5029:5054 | 14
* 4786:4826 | 13.6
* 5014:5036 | 14.3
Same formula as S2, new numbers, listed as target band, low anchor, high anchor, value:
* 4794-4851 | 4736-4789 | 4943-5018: 1.7 AA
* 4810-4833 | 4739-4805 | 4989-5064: -2.7 AA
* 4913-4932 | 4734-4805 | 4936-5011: -1.3 AA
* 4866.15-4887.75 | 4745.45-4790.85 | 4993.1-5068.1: -3.6 AA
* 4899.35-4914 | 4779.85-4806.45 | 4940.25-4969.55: 2.0 AA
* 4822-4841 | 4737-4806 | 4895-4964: 2.0 AA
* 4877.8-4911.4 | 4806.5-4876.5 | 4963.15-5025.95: -3.6 AA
